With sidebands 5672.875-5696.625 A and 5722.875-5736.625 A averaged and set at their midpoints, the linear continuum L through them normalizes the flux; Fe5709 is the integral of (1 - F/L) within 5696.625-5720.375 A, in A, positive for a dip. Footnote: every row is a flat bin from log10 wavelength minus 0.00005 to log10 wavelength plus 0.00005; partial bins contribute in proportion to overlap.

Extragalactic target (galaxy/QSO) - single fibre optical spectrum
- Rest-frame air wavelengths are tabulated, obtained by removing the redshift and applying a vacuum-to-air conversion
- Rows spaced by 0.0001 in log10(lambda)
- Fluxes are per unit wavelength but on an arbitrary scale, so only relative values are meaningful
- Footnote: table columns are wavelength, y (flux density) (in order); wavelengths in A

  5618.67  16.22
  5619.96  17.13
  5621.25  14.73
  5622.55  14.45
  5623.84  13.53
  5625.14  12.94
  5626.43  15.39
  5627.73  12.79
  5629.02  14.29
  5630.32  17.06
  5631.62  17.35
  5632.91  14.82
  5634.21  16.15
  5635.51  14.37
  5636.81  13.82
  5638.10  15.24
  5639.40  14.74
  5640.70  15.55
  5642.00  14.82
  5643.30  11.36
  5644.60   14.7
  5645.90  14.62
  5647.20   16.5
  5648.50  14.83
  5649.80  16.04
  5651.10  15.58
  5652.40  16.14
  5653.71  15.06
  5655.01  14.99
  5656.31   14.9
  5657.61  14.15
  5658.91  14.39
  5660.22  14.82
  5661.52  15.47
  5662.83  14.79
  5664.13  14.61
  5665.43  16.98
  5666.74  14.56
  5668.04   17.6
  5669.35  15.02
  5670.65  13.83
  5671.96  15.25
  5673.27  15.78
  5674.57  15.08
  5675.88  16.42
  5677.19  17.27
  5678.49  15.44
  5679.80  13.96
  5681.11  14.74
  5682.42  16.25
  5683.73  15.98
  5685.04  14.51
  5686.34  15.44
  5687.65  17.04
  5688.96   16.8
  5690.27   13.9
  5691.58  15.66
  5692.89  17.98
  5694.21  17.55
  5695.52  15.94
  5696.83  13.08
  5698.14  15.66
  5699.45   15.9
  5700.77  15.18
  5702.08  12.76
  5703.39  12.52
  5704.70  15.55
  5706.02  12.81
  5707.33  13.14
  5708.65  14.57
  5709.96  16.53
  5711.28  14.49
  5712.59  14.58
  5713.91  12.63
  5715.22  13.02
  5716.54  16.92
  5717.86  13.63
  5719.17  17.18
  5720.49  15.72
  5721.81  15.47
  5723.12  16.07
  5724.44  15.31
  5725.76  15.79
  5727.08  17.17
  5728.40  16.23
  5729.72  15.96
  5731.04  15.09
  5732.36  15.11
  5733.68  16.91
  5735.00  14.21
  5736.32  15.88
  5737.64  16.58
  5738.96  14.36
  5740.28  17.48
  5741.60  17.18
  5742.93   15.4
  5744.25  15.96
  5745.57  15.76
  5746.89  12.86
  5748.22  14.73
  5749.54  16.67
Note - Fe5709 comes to 1.9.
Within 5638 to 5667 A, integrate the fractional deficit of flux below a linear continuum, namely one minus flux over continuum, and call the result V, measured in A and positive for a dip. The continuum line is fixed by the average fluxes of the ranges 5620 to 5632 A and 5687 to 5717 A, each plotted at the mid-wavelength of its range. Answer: -0.3 A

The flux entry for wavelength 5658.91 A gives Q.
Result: 14.39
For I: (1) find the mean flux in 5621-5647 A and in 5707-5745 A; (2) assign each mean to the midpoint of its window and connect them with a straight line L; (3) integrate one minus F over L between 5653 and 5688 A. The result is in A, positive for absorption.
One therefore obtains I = -0.8 A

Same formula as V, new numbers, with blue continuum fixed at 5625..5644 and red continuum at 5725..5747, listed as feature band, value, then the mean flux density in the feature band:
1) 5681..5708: 0.4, 15.2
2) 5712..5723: 0.5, 15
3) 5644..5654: -0.4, 15.4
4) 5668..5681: -0.2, 15.4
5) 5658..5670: -0.2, 15.3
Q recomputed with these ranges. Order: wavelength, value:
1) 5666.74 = 14.56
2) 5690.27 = 13.9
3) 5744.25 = 15.96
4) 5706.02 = 12.81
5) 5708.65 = 14.57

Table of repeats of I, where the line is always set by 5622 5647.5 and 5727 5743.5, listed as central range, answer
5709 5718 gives 0.6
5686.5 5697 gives -0.5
